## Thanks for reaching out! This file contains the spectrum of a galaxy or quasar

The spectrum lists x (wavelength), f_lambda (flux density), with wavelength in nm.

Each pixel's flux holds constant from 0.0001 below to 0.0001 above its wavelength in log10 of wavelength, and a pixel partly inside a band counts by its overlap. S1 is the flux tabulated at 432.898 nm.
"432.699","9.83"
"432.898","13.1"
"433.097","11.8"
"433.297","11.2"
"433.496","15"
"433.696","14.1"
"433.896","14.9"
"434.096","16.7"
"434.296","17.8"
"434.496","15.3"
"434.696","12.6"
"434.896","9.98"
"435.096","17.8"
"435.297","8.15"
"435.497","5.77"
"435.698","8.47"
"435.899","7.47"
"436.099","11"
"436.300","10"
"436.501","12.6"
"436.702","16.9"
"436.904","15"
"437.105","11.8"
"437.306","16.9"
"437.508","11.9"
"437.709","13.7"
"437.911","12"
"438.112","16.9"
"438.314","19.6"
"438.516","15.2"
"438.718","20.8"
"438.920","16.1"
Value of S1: 13.1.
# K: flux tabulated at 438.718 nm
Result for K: 20.8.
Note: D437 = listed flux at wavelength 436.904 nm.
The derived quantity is 15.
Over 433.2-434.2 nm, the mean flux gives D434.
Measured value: 14.4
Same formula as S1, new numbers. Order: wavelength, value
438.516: 15.2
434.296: 17.8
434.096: 16.7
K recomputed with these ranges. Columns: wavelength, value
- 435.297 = 8.15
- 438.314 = 19.6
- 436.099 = 11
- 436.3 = 10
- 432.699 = 9.83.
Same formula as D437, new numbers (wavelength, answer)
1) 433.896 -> 14.9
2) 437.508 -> 11.9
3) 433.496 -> 15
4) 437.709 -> 13.7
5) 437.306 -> 16.9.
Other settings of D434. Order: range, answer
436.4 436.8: 14.7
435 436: 9.5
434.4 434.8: 13.9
